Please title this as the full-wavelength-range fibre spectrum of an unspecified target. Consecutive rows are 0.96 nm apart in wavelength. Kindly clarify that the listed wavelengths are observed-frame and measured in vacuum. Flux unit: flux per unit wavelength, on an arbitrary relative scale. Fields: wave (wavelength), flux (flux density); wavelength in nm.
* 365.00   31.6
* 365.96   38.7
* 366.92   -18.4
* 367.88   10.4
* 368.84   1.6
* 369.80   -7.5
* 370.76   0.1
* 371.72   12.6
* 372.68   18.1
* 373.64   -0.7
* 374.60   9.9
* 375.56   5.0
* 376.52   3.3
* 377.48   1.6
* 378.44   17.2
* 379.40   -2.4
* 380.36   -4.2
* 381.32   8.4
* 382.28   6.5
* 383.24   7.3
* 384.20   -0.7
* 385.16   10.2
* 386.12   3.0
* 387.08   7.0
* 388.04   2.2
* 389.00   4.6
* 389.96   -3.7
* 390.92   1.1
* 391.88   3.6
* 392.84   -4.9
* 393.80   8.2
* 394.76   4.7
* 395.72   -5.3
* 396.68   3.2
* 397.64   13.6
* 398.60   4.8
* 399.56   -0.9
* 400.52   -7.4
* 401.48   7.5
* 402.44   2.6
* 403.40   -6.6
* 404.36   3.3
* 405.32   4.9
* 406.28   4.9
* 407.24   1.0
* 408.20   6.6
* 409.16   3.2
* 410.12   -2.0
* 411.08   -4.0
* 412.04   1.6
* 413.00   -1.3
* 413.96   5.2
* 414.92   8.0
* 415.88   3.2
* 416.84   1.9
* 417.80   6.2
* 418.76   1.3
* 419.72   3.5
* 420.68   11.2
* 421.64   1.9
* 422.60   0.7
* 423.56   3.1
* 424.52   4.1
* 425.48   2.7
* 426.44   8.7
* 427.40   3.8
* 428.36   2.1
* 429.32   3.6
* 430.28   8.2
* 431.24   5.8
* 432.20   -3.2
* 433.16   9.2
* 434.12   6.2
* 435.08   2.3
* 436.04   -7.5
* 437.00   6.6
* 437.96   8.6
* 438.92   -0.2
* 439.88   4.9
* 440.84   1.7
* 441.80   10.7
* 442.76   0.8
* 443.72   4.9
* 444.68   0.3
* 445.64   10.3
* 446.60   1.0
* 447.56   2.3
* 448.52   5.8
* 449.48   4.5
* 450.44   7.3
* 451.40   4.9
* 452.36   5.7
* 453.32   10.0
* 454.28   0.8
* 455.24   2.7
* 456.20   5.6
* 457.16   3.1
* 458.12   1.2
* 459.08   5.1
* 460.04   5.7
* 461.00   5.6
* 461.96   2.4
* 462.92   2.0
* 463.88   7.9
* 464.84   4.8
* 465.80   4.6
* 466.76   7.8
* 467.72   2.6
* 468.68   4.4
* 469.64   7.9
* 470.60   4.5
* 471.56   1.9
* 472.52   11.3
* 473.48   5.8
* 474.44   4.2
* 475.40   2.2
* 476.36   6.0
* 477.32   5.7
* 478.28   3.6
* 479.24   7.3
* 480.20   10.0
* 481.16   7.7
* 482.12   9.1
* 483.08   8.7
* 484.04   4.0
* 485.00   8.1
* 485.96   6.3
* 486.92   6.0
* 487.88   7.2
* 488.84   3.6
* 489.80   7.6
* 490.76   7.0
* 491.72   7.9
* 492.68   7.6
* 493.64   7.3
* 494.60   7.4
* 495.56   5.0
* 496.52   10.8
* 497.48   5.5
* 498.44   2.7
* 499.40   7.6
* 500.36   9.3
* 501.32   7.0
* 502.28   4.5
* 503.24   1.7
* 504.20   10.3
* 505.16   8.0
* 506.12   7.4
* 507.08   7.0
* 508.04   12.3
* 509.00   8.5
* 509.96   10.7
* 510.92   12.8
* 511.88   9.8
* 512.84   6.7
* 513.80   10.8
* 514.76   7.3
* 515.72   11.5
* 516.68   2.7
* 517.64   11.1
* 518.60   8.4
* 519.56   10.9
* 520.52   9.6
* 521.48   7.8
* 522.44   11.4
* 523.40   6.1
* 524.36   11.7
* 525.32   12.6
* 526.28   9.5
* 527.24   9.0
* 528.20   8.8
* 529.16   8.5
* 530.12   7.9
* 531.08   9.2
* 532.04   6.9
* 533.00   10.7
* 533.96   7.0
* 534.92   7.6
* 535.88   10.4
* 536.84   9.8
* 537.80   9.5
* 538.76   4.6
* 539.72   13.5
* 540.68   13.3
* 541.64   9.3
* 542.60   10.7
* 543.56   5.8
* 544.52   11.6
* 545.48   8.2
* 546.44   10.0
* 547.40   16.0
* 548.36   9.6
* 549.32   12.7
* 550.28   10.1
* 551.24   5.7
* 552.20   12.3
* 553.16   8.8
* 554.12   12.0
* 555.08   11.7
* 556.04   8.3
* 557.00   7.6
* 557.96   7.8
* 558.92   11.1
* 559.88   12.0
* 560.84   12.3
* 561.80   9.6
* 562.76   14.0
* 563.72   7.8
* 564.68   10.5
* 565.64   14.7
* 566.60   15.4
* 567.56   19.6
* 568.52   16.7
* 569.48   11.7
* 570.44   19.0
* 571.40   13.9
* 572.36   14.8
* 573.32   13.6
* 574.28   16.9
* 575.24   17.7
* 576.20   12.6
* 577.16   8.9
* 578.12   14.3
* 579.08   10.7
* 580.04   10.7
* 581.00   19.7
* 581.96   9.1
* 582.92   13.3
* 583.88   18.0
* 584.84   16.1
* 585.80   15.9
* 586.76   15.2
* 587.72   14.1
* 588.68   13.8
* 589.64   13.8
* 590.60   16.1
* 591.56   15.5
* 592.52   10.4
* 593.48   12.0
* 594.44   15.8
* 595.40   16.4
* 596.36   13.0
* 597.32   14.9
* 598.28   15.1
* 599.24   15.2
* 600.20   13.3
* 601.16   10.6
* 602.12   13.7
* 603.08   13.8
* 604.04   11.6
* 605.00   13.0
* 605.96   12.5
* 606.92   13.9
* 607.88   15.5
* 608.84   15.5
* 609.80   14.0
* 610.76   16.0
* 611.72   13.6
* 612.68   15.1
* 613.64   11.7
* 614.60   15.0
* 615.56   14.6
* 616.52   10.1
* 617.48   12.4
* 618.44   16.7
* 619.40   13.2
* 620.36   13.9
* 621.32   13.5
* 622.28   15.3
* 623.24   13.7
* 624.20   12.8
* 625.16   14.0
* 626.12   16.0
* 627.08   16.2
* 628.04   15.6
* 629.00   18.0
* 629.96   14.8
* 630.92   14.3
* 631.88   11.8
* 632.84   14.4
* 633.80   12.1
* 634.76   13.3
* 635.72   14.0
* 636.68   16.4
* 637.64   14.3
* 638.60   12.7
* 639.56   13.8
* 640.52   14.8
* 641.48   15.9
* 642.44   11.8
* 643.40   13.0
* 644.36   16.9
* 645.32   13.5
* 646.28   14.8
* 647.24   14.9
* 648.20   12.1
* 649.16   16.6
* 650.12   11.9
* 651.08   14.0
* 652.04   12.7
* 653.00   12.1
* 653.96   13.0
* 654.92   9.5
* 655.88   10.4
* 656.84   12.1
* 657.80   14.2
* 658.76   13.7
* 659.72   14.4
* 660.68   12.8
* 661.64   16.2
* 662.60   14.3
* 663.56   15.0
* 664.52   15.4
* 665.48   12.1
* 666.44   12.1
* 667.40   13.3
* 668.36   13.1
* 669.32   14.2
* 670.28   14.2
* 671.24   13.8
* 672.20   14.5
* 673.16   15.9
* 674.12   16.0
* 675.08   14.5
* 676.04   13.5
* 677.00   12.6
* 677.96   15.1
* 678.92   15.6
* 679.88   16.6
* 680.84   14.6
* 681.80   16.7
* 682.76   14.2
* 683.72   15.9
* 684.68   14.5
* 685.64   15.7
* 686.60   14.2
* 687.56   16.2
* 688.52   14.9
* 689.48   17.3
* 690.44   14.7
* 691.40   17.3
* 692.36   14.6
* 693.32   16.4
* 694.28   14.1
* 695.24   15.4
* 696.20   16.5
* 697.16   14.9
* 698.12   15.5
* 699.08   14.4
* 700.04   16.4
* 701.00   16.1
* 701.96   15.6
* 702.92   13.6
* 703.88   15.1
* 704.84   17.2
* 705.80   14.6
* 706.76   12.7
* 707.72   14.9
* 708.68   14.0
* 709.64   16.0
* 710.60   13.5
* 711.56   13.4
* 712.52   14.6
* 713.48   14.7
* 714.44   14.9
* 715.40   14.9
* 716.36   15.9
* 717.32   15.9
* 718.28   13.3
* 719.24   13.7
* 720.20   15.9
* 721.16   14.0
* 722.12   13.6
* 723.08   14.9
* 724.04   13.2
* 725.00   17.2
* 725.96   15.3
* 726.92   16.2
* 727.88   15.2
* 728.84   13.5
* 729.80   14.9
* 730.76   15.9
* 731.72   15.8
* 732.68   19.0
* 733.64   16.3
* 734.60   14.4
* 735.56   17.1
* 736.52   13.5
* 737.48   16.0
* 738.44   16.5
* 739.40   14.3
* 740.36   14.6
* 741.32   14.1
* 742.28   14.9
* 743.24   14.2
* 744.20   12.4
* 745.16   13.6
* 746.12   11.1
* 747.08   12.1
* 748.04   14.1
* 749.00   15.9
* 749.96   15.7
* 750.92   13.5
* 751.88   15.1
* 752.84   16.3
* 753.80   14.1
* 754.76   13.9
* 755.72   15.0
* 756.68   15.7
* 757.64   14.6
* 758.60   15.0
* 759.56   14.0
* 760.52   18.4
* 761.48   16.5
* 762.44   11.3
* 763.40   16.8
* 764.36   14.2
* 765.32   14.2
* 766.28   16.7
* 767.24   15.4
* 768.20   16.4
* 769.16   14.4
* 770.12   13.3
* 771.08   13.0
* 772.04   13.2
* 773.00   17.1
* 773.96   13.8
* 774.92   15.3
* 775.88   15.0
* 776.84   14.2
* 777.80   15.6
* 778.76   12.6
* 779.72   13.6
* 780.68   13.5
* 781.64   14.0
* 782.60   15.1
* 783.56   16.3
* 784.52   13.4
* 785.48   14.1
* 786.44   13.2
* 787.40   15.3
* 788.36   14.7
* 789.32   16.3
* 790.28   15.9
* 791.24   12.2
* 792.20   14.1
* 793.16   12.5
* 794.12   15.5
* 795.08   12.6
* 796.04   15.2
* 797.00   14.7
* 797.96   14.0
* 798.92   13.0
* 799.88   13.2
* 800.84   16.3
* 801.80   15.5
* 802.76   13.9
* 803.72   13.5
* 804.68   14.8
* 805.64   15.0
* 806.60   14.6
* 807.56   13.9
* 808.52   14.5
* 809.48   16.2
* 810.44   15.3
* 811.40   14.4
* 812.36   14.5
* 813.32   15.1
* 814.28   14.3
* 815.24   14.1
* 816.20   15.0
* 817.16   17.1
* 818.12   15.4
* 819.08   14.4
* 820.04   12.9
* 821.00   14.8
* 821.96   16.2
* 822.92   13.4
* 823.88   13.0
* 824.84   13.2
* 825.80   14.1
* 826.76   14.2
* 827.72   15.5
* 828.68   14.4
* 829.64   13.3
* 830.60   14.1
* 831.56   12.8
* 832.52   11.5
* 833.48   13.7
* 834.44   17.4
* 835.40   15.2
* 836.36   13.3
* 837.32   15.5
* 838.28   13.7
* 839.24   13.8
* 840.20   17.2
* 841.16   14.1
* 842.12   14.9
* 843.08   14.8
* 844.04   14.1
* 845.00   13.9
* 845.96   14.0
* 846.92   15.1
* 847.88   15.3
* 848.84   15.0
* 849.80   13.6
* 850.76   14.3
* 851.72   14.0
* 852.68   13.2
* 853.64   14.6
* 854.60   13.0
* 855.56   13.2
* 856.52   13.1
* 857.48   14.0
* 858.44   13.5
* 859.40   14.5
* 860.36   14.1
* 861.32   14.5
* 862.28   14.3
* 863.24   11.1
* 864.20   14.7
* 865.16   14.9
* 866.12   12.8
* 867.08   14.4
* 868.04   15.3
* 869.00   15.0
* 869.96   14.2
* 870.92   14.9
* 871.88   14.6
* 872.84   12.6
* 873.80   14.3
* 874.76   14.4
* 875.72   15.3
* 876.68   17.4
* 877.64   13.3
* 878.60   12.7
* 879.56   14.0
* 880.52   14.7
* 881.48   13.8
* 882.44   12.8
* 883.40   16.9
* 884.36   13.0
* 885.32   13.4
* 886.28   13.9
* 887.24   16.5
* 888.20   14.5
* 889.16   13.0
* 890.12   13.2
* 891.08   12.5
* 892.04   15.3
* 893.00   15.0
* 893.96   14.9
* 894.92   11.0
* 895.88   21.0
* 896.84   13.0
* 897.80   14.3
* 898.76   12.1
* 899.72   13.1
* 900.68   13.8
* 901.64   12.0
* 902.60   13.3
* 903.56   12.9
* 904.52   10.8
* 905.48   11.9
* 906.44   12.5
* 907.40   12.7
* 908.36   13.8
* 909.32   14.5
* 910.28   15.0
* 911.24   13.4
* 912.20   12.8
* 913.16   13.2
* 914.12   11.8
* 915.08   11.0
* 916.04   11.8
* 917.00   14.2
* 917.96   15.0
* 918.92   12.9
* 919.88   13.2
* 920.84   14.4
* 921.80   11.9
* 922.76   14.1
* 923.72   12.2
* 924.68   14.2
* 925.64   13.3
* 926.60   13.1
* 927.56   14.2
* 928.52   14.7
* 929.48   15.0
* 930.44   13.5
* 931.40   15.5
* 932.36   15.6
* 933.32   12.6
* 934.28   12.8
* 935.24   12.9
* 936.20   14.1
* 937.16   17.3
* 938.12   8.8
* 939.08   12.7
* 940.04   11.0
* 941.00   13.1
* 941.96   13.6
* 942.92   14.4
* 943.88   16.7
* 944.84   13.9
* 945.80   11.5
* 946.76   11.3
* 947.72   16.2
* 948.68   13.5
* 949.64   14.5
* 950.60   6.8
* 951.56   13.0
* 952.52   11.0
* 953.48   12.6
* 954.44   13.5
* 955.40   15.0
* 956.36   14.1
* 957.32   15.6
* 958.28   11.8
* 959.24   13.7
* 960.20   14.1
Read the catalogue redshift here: 0.27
